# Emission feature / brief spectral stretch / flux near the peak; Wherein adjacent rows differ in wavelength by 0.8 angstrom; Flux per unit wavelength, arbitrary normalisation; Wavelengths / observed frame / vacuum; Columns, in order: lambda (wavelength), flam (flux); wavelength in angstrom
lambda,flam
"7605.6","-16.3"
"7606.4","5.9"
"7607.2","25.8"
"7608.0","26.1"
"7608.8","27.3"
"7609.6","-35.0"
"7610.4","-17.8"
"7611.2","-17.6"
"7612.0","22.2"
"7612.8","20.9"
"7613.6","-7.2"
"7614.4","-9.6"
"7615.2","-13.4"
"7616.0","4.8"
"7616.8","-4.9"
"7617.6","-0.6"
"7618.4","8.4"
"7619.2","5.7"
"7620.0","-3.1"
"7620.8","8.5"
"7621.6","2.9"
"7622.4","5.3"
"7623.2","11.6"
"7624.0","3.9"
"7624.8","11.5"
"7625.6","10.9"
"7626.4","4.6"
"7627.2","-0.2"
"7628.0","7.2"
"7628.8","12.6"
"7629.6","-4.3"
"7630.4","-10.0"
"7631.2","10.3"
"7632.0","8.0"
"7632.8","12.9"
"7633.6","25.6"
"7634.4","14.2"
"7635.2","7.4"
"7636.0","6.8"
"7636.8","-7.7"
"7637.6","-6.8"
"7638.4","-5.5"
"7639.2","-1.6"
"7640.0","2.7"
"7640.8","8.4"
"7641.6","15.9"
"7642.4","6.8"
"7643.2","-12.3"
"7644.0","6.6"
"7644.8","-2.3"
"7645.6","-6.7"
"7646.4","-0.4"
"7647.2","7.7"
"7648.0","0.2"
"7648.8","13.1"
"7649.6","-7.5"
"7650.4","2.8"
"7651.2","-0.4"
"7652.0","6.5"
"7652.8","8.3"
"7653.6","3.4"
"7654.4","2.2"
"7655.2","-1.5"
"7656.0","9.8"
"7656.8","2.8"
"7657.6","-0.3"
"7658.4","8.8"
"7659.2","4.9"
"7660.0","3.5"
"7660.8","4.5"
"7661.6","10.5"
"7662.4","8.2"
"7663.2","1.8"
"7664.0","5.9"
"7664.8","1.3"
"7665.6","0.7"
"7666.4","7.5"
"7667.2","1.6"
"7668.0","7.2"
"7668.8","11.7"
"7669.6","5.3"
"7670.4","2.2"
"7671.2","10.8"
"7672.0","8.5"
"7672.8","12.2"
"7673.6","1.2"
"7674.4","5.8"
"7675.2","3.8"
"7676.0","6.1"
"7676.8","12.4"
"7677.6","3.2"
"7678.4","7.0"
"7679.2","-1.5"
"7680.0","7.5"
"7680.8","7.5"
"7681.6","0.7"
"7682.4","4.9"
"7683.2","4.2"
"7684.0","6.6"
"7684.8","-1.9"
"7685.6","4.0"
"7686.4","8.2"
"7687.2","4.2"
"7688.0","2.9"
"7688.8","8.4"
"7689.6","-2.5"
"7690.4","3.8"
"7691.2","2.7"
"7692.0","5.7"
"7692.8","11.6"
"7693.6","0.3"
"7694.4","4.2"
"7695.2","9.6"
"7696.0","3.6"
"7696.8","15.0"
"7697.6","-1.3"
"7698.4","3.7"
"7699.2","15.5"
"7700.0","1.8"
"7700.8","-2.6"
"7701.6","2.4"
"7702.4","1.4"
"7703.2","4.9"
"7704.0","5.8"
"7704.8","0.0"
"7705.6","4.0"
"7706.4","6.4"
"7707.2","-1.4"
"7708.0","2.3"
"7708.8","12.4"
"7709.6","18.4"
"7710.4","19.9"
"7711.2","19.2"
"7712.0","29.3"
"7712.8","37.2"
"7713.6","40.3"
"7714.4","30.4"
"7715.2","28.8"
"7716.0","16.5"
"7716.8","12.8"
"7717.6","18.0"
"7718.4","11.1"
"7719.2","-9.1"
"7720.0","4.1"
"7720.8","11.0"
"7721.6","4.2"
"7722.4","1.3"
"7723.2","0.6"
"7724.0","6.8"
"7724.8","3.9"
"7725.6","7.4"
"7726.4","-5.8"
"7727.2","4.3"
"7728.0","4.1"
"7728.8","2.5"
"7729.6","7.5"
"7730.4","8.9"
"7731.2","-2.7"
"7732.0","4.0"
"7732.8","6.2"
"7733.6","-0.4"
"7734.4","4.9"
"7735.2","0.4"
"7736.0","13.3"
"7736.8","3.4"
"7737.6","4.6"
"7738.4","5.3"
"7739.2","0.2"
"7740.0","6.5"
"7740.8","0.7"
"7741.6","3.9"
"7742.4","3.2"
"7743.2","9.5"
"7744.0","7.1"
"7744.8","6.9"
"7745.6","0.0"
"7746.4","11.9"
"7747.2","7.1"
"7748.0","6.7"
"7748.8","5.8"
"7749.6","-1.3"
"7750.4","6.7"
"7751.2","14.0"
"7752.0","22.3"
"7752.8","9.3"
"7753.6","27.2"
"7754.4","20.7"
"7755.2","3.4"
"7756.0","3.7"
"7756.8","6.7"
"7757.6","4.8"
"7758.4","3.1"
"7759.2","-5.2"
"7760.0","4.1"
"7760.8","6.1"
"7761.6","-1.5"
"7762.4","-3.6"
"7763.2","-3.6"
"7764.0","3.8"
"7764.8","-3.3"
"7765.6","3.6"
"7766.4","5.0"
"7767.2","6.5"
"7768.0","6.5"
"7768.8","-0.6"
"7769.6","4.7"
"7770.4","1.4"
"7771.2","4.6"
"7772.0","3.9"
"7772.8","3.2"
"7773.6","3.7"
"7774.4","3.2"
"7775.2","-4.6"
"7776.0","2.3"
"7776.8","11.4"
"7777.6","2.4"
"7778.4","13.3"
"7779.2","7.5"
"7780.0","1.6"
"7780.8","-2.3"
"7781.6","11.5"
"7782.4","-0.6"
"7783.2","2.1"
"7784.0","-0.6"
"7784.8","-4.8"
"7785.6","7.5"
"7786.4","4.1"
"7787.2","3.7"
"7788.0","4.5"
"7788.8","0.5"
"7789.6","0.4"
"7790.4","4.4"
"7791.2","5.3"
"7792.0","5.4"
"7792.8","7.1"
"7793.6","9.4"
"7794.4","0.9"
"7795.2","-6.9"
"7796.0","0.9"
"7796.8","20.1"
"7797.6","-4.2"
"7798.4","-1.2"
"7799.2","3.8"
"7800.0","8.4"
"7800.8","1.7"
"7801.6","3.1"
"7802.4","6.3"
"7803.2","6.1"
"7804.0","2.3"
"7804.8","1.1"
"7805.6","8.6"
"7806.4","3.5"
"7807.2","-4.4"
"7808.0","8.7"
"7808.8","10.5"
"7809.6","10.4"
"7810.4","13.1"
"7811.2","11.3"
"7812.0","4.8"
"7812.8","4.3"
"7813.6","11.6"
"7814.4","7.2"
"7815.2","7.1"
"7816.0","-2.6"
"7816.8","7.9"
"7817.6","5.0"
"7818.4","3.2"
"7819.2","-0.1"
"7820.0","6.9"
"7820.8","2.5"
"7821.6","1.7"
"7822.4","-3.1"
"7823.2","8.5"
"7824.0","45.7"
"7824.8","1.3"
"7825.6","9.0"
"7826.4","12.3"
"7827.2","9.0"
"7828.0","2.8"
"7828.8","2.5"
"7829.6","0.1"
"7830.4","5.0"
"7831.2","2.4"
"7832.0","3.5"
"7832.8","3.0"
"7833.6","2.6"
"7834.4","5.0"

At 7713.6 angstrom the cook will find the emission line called H-gamma 4340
